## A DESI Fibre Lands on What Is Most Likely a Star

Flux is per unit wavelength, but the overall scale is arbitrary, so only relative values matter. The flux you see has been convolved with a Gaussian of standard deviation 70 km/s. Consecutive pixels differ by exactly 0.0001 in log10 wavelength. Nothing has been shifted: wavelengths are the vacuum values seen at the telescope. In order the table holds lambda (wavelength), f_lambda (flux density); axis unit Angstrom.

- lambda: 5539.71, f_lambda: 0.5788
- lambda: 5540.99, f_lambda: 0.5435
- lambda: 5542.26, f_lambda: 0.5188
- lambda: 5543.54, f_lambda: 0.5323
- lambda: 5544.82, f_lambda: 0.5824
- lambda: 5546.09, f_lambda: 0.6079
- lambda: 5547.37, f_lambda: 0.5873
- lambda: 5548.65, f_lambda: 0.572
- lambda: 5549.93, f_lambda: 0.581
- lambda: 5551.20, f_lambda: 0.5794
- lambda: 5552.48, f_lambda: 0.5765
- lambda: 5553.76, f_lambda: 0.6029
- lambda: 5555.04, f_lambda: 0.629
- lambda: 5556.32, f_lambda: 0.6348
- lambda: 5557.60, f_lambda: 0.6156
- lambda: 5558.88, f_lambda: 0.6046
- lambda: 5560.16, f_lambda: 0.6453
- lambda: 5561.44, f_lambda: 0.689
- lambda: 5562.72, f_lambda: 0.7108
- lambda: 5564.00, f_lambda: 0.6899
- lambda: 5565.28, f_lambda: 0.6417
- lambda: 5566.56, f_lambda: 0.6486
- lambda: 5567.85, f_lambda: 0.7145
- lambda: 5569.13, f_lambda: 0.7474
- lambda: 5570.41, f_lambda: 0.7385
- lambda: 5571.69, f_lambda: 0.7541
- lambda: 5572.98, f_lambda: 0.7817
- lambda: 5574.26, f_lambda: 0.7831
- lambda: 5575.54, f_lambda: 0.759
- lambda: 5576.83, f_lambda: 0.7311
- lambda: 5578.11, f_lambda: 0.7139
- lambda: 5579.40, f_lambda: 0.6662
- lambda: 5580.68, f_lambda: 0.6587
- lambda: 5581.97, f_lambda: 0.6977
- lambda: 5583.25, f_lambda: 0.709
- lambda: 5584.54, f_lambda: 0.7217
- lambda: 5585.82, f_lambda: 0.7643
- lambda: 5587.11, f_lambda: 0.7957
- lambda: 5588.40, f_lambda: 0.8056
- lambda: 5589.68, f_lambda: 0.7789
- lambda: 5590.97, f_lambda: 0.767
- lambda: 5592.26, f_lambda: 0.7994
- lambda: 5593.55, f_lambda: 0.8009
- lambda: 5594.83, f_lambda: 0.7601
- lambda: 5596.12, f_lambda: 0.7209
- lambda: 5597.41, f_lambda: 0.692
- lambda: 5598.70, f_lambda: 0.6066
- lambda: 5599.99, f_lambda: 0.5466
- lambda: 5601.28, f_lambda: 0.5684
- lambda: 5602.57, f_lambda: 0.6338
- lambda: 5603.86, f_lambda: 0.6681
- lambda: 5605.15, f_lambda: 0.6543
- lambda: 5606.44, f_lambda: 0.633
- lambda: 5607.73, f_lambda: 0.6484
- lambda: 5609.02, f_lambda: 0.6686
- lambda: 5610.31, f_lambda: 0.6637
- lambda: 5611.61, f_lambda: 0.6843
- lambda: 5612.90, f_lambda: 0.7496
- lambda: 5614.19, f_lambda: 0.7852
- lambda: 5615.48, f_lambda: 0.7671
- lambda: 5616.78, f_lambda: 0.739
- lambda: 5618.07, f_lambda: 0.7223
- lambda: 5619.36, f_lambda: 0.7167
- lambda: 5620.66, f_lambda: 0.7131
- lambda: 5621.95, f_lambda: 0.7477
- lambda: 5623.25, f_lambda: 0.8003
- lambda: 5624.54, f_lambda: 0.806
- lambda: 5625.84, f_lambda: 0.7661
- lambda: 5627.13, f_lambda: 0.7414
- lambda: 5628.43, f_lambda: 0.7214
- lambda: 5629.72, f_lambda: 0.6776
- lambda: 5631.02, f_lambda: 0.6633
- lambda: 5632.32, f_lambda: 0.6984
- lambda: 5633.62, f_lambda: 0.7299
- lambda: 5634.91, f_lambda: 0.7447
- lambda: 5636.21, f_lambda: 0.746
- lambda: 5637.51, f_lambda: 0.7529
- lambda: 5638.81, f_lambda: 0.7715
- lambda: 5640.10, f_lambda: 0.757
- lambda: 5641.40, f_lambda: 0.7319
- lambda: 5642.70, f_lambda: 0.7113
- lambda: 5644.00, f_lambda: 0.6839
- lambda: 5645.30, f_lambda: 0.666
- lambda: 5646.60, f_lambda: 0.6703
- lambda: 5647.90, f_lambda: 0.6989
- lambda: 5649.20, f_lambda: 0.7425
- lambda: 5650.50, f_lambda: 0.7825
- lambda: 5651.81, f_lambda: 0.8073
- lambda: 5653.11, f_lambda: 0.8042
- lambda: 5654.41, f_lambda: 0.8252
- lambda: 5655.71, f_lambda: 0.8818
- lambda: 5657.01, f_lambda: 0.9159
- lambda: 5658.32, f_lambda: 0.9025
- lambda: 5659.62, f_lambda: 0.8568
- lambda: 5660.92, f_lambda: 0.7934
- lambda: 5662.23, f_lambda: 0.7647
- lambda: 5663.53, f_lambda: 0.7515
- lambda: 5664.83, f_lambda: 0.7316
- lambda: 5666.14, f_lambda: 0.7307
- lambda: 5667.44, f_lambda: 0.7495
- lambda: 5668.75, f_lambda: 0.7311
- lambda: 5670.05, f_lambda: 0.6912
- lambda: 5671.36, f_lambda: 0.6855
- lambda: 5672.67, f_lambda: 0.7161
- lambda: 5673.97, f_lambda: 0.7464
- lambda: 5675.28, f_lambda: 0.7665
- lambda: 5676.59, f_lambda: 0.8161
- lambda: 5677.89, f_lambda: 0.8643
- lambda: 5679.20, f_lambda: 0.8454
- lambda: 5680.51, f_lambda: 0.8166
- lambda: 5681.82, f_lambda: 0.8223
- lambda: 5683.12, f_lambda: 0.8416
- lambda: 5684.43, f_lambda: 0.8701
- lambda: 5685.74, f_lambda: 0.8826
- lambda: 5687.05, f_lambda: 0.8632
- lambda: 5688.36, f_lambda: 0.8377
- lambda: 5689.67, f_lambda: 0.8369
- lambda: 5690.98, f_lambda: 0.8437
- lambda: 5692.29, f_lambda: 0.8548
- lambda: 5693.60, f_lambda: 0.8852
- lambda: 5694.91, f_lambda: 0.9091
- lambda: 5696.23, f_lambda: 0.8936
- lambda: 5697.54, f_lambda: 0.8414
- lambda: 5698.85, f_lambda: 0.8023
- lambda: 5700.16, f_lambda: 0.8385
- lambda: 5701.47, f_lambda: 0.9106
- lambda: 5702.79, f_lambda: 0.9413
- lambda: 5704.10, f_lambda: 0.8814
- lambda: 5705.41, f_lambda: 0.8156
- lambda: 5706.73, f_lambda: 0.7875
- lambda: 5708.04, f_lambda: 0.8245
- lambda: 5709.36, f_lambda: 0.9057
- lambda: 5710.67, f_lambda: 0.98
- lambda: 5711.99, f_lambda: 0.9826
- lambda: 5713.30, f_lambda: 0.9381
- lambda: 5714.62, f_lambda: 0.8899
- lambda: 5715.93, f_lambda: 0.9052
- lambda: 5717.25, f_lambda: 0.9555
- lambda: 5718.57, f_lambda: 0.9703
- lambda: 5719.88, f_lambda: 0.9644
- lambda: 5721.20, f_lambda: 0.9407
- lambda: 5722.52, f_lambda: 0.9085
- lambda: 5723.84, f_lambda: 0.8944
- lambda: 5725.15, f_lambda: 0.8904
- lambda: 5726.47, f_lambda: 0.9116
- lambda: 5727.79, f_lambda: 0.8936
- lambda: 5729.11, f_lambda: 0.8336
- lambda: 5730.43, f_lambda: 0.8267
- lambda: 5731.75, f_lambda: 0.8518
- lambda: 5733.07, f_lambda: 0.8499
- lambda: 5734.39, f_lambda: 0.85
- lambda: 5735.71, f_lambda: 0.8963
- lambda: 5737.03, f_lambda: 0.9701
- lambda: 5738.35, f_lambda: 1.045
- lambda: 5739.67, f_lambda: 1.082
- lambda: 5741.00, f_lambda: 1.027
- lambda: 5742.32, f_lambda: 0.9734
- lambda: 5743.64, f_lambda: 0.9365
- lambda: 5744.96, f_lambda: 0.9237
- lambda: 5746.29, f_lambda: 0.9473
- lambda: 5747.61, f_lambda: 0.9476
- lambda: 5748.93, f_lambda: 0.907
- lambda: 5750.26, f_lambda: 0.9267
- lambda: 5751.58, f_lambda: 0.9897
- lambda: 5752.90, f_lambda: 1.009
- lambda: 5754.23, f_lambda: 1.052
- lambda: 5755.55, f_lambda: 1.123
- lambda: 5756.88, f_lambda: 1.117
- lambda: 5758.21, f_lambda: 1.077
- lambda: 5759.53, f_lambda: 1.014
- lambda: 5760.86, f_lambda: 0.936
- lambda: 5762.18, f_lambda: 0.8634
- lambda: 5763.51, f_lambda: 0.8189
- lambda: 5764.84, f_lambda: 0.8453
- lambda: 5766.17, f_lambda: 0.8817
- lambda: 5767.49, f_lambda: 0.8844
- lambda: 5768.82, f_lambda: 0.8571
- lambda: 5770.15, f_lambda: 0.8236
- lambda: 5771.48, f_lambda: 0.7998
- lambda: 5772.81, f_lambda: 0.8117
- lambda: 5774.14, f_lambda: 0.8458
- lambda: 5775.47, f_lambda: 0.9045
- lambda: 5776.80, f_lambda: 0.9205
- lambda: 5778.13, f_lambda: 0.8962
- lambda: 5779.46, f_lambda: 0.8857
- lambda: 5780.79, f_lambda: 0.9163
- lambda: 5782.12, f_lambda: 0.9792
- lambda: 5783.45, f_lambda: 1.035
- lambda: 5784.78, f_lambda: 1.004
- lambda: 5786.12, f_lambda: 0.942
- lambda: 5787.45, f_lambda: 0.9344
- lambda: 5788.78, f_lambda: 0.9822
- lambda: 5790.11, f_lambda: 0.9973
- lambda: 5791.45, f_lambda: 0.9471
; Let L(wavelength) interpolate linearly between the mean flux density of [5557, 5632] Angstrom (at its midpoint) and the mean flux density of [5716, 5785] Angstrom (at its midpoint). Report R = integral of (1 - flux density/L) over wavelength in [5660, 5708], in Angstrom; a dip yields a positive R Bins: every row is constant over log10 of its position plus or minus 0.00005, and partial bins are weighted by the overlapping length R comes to 1.2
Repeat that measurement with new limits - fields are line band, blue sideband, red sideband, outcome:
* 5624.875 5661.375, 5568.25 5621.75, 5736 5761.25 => 2.08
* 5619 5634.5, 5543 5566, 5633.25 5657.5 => -0.06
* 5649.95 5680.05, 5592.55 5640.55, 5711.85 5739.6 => 0.41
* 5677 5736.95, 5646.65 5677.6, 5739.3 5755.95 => 0.34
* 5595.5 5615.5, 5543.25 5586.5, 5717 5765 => 1.84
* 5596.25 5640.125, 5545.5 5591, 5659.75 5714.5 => 2.45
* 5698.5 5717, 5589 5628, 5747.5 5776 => -0.79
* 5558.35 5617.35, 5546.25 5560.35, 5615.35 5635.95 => -3.90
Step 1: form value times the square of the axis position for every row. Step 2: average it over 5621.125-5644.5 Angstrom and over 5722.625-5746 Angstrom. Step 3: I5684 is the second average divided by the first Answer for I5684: 1.3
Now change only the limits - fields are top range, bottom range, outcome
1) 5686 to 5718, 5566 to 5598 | 1.24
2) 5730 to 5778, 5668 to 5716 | 1.13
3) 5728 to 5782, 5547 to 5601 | 1.43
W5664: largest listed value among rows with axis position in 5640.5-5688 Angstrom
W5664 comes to 0.9159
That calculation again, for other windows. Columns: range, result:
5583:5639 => 0.806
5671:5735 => 0.9826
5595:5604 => 0.7209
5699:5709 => 0.9413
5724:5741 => 1.082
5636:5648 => 0.7715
